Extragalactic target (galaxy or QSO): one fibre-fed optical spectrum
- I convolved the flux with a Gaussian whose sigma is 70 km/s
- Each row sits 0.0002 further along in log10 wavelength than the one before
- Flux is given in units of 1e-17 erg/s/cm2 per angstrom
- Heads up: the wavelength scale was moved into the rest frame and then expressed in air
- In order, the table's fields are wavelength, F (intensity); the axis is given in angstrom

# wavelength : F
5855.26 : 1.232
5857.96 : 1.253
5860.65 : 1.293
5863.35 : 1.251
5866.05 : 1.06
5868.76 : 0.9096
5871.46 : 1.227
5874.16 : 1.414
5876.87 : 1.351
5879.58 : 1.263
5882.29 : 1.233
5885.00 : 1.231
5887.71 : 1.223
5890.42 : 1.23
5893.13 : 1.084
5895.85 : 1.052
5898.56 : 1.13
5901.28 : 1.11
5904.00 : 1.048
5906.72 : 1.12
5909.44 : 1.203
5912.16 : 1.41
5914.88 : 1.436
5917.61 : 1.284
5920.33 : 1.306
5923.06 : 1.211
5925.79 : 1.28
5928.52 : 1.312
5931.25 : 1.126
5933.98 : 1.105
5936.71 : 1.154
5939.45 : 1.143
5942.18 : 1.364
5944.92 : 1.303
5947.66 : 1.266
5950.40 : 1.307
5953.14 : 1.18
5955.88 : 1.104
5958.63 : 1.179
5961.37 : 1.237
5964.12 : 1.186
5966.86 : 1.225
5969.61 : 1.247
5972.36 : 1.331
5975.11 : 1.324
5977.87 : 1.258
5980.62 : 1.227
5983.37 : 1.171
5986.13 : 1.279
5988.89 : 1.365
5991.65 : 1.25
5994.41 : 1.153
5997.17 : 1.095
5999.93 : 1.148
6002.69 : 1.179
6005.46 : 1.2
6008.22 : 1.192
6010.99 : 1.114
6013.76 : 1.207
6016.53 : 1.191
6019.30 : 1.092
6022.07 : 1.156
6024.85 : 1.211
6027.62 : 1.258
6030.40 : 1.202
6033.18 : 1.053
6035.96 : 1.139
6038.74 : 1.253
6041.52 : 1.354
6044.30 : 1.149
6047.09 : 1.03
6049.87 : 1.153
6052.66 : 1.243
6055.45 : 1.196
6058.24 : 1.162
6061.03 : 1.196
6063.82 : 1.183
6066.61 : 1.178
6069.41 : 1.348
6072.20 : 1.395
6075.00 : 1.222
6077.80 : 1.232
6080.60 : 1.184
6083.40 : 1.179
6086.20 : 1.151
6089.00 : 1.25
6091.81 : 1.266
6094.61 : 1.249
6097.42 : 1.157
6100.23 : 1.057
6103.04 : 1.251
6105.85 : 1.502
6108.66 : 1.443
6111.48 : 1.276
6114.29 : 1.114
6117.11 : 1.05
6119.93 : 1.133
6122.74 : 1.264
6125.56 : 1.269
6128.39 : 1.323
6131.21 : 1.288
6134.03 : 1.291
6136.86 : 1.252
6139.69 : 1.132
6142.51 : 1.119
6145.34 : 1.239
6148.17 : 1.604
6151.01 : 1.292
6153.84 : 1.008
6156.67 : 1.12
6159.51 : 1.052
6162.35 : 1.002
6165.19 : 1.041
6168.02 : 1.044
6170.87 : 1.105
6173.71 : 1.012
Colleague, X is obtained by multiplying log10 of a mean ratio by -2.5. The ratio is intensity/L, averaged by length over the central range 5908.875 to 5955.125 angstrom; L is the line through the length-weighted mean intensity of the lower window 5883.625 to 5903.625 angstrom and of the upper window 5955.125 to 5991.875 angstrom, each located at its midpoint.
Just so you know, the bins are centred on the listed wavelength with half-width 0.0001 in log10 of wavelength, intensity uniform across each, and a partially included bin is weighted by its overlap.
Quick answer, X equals -0.06 mag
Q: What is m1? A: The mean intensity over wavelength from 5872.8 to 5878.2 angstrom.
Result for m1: 1.38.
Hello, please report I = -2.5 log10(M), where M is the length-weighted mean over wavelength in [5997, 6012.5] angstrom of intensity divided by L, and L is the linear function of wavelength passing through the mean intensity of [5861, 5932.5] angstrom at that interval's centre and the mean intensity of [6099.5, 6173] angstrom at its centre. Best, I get 0.044 mag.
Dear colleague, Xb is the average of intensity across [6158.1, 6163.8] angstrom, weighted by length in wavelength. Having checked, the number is 1.03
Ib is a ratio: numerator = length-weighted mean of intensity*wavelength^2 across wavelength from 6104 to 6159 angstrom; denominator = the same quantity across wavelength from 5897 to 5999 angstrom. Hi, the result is 1.08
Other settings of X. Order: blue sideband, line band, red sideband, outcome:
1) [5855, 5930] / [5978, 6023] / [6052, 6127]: 0.030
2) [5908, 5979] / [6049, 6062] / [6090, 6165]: 0.035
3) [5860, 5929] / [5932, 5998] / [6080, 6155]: -0.004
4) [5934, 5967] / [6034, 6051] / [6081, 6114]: 0.053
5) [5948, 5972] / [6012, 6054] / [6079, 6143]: 0.039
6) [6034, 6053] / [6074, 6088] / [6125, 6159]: 0.008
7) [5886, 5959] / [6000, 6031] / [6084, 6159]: 0.037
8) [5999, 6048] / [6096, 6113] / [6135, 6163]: -0.085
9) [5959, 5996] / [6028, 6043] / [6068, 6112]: 0.044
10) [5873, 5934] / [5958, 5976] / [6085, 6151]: -0.013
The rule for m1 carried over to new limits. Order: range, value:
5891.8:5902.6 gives 1.09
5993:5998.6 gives 1.13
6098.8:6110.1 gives 1.31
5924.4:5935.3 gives 1.21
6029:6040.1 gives 1.16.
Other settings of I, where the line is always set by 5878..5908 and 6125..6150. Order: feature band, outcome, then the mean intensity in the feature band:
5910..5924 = -0.14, 1.33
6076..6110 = 0.01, 1.24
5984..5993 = -0.07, 1.29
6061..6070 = 0.02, 1.22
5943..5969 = -0.03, 1.22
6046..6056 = 0.07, 1.16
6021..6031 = 0.01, 1.21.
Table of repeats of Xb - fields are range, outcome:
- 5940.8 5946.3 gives 1.33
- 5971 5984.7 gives 1.26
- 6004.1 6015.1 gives 1.18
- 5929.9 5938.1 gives 1.13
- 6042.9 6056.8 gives 1.15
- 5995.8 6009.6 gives 1.16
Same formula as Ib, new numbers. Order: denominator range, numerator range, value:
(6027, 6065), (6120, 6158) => 1.08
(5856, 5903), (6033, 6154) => 1.10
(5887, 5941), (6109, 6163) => 1.09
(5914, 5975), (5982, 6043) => 0.98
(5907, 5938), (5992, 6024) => 0.95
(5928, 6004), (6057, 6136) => 1.06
